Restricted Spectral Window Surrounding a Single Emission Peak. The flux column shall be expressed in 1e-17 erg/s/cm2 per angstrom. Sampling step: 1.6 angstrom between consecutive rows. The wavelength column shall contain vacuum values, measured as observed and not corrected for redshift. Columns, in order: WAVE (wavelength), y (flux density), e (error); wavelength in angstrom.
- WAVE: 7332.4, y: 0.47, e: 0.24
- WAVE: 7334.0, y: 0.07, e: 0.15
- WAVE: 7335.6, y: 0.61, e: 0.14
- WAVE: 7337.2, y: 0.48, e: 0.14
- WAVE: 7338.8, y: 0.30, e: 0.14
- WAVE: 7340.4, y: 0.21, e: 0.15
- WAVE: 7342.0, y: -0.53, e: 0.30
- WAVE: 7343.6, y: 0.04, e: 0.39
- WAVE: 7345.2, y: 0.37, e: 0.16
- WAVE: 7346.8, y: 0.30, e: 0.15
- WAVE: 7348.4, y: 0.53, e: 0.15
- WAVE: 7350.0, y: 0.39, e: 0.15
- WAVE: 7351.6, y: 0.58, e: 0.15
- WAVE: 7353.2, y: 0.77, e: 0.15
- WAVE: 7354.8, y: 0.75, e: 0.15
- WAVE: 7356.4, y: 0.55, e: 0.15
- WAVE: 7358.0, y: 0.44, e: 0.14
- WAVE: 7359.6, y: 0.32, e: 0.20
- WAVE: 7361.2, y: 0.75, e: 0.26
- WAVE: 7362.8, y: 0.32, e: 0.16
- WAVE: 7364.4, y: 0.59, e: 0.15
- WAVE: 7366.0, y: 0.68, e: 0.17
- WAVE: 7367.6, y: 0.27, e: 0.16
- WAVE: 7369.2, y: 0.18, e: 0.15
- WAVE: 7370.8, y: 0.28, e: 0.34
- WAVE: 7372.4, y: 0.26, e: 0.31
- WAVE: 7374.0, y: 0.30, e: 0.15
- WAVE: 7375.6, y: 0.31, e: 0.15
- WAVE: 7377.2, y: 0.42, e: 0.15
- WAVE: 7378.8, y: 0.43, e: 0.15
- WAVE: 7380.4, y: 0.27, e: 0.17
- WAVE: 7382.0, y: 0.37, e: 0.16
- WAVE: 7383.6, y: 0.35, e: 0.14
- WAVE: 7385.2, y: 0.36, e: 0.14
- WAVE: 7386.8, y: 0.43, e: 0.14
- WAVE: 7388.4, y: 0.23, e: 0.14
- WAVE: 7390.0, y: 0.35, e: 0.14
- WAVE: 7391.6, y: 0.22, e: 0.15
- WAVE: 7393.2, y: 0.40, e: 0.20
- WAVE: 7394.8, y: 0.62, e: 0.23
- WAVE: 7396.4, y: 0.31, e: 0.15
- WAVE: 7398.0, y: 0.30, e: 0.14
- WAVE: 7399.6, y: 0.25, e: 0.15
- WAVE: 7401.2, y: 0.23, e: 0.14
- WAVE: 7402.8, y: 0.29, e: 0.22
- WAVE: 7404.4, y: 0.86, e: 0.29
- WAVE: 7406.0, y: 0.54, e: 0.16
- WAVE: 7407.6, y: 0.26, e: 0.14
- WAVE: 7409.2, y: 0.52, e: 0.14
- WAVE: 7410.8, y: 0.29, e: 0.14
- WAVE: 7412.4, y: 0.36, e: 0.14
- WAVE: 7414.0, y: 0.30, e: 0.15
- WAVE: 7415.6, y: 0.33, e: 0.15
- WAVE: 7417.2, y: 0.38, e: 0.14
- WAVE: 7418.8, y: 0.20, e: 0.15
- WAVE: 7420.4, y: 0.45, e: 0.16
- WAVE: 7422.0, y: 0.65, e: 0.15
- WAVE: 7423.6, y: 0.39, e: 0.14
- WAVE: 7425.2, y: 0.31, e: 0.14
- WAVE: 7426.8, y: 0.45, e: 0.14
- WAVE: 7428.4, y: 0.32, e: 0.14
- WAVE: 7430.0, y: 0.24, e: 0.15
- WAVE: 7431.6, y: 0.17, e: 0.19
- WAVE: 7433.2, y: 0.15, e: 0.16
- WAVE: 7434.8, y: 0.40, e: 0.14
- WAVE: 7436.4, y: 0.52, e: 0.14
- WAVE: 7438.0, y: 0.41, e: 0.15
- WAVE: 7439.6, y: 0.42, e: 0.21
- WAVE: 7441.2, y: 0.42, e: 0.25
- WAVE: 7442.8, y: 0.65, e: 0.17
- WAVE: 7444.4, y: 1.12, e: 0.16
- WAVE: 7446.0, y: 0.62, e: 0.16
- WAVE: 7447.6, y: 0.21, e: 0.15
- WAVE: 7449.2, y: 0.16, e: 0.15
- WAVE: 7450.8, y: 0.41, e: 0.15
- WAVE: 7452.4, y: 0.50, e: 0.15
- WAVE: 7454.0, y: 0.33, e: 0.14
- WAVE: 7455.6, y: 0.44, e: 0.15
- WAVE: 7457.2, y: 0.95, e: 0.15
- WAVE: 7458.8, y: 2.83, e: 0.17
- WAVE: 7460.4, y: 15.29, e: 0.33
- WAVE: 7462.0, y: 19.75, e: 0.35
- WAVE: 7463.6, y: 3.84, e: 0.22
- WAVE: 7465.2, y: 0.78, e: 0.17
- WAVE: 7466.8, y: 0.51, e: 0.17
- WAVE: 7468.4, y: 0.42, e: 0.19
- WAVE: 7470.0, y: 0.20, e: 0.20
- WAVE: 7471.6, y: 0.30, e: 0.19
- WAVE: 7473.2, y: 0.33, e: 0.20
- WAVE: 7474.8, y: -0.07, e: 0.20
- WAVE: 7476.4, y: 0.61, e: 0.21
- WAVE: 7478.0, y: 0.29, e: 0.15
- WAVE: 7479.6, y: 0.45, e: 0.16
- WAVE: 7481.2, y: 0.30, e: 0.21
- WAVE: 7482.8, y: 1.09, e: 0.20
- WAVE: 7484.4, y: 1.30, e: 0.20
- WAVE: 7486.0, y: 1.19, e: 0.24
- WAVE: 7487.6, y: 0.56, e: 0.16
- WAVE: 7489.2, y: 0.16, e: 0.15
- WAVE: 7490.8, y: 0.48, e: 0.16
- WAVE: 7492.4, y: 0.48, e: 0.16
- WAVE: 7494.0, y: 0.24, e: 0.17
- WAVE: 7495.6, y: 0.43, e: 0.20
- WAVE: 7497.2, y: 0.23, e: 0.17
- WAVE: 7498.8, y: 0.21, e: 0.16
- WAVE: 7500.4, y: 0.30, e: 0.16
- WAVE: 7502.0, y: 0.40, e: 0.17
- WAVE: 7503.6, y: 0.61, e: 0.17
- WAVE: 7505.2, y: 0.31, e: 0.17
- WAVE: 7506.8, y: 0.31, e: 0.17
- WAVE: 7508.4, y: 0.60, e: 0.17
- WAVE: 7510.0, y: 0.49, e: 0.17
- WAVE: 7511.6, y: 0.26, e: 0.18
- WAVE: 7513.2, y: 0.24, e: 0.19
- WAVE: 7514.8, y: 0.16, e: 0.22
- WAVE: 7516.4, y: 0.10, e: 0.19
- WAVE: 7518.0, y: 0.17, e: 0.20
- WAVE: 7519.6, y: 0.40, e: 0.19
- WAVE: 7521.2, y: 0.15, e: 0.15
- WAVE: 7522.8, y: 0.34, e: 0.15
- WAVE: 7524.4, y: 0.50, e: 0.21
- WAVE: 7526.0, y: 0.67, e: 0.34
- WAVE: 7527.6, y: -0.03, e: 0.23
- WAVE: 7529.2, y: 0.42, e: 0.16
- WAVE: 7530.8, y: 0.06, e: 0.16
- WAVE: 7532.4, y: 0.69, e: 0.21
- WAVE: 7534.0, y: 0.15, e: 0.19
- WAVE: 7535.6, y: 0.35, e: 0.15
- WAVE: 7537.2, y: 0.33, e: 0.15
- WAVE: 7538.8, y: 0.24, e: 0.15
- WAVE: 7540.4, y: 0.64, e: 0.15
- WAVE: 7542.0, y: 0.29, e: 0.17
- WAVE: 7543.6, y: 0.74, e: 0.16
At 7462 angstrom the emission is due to Halpha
